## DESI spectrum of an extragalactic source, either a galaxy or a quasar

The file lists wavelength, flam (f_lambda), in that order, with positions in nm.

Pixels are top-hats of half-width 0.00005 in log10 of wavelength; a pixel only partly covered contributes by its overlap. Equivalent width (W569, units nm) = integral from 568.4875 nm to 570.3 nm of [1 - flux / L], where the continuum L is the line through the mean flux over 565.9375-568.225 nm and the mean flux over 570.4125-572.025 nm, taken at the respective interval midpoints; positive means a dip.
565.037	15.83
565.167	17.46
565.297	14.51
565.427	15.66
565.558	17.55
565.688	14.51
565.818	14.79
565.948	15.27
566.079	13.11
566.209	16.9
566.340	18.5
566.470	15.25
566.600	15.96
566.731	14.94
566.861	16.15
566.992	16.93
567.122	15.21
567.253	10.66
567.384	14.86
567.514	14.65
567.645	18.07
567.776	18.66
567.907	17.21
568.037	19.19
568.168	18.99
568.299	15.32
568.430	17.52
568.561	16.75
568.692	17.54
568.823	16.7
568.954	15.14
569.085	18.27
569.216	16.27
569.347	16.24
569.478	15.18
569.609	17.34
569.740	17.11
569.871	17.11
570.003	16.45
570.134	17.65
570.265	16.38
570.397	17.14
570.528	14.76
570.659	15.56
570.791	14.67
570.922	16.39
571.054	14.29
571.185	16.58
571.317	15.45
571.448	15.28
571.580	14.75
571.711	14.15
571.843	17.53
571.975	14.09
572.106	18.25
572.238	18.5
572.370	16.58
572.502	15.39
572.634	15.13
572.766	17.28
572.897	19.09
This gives -0.118 nm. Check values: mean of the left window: 16.1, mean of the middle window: 16.7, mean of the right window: 15.4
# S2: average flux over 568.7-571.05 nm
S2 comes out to 16.3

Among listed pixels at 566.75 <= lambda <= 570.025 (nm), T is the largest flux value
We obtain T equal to 19.19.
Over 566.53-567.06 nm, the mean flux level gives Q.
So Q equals 16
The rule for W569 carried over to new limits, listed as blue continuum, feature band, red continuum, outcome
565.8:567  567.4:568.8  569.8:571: -0.12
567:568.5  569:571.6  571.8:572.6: 0.06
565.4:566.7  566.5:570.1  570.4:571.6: -0.20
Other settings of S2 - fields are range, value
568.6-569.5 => 16.6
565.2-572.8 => 16.1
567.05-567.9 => 15.5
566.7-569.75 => 16.5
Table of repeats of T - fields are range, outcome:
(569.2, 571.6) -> 17.65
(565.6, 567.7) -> 18.5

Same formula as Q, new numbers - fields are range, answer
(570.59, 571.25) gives 15.5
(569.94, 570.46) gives 16.9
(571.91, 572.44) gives 16.9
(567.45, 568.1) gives 17.6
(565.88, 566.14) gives 14.2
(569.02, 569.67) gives 16.7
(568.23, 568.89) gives 16.8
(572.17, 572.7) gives 16.4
